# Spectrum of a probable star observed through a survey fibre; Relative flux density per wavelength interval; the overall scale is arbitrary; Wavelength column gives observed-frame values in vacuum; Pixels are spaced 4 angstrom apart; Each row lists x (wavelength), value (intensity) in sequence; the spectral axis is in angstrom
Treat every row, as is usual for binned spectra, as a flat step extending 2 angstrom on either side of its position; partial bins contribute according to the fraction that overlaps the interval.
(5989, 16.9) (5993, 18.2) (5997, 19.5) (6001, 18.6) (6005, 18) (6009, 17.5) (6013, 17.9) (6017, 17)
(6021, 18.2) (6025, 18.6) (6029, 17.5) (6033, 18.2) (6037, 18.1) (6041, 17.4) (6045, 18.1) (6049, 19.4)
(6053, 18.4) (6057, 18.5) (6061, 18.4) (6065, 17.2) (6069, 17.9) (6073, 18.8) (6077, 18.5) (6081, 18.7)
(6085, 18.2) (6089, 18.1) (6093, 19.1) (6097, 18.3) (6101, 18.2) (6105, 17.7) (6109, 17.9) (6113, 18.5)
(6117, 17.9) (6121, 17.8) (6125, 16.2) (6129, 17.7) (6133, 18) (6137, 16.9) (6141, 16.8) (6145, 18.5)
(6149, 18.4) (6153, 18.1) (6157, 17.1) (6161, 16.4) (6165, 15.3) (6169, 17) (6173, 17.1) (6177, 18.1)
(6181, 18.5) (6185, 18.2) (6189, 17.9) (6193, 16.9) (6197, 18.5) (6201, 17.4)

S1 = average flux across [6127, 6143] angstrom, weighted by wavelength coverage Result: 17.4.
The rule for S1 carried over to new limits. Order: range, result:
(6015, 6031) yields 17.8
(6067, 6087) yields 18.4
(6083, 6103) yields 18.4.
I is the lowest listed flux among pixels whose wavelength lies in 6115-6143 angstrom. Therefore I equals 16.2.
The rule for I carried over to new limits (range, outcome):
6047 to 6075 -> 17.2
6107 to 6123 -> 17.8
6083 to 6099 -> 18.1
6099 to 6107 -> 17.7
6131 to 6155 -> 16.8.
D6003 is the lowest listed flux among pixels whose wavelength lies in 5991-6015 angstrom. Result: 17.5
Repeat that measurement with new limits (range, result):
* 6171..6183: 17.1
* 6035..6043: 17.4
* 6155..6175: 15.3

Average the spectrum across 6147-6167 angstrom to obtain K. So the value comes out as 17.1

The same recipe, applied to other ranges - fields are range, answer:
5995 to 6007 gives 18.7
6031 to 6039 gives 18.1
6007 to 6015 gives 17.7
